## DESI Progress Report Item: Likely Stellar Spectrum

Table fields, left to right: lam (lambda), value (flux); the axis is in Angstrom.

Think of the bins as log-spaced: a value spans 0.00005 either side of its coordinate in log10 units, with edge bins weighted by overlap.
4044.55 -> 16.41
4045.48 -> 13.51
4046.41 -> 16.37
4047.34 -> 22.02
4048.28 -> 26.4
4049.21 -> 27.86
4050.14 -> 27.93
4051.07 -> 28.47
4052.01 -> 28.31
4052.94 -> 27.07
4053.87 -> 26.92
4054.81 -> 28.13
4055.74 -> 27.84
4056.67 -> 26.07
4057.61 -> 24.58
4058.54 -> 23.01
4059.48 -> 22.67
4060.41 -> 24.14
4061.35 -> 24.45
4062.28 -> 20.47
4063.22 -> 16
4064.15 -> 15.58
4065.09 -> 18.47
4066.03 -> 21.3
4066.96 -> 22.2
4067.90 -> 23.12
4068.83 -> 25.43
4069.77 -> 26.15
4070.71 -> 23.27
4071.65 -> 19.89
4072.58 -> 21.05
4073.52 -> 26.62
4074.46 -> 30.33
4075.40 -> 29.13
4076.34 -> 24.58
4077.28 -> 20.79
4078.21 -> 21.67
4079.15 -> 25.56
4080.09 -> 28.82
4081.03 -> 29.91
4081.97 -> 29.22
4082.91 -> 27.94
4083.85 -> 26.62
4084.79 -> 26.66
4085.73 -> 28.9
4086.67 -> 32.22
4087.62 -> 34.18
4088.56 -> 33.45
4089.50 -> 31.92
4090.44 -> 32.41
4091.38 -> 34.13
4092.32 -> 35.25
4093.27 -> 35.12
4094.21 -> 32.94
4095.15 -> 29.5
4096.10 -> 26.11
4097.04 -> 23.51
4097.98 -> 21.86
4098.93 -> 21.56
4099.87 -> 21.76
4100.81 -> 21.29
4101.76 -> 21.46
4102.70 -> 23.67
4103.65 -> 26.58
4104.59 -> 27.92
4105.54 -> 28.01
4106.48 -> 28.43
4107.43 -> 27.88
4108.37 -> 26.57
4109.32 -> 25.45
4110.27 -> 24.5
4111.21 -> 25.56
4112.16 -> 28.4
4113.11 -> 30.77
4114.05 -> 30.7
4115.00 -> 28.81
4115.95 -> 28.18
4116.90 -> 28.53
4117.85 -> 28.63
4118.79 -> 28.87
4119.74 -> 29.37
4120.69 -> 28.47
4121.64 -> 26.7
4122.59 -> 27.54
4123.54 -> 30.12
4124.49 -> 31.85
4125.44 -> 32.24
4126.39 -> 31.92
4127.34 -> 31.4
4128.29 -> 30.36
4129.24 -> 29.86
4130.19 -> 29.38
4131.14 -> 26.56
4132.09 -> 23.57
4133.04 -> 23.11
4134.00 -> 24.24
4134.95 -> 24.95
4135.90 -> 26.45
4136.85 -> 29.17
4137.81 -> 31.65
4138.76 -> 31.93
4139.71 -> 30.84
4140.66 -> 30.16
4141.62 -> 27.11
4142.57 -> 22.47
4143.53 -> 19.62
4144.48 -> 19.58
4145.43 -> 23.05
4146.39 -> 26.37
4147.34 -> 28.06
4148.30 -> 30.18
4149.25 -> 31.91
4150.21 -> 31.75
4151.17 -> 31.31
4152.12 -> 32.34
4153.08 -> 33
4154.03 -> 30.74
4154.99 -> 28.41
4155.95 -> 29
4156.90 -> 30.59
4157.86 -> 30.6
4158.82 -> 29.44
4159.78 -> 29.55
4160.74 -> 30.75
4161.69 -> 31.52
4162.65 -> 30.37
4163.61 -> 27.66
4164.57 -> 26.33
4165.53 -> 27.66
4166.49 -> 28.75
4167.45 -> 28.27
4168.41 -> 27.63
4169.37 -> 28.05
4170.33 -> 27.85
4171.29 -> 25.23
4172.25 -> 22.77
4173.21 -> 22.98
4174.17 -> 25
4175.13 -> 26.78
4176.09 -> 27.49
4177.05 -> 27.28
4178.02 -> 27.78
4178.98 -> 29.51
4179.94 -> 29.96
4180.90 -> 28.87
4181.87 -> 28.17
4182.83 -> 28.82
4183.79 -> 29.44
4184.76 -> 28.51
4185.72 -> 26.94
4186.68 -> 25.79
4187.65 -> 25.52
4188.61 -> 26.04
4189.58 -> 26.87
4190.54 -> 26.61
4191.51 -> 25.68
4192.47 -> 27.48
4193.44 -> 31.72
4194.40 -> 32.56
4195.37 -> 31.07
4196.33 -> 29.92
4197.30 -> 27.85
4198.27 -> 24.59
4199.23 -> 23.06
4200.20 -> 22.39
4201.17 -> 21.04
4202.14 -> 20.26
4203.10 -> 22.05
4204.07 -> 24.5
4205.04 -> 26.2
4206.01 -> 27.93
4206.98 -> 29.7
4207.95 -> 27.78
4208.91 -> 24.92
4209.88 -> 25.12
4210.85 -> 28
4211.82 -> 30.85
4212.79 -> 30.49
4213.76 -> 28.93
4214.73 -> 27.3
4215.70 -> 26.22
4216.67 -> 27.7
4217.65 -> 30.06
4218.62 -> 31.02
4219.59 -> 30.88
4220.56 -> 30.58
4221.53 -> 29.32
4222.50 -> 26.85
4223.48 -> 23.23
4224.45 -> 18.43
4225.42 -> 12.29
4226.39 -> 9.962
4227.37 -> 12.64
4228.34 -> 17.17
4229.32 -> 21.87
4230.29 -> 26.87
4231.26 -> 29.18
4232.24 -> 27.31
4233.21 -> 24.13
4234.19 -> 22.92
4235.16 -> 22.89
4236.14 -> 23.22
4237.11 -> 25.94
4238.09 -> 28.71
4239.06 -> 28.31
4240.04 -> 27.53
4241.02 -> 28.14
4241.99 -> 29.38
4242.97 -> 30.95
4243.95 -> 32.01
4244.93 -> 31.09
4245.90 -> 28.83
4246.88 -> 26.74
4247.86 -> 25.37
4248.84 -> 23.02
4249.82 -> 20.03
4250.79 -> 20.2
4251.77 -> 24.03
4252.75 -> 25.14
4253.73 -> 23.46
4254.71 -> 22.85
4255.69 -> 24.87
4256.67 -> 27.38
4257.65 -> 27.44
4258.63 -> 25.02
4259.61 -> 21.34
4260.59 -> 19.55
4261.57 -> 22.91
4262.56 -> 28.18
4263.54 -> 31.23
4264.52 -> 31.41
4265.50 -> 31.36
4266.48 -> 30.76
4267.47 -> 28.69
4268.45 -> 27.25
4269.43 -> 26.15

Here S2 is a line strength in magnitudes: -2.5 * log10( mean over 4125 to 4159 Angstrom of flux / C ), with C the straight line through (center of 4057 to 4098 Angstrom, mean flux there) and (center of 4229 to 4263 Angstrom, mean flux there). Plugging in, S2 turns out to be -0.10 mag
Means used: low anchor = 26.2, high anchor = 25.6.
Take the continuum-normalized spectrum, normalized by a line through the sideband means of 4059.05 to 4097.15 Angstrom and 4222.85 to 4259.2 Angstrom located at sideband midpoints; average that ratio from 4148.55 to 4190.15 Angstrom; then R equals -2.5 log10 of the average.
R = -0.13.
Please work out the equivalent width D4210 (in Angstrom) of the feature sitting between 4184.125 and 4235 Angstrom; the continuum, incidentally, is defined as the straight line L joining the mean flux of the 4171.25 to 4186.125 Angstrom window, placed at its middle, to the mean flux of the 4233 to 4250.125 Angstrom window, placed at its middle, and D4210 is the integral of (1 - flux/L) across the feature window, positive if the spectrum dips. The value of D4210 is 2.5 Angstrom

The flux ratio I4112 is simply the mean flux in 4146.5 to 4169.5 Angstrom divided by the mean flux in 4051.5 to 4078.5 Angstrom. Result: 1.25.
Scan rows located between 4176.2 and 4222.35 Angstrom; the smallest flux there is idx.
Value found 20.26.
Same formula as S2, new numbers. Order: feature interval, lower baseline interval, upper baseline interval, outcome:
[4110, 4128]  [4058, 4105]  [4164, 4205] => -0.12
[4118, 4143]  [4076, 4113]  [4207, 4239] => -0.06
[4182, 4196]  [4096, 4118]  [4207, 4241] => -0.10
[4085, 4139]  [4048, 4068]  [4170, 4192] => -0.12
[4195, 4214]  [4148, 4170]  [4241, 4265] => 0.07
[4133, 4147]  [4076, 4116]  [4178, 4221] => 0.06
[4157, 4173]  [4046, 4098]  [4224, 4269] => -0.11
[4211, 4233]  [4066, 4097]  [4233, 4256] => 0.05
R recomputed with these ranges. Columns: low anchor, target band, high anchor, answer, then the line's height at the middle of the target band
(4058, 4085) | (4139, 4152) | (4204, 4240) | -0.11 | 24.7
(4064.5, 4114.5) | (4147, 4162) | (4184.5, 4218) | -0.14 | 26.8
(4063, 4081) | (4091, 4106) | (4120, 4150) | -0.07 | 25.3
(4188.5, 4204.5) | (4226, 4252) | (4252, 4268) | 0.06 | 26.2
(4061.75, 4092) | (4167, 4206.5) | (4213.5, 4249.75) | -0.05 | 25.6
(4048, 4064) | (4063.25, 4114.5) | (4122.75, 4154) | 0.00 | 26.4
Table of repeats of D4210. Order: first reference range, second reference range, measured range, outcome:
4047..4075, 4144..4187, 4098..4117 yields -0.09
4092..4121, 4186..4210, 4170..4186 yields -0.46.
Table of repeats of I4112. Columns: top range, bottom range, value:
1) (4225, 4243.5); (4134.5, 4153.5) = 0.84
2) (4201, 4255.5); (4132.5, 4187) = 0.91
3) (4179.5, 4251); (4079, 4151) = 0.93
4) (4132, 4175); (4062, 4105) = 1.07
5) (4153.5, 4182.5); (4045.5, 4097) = 1.08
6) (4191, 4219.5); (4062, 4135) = 1.01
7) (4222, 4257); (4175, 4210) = 0.90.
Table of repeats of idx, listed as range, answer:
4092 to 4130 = 21.29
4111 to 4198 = 19.58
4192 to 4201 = 22.39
